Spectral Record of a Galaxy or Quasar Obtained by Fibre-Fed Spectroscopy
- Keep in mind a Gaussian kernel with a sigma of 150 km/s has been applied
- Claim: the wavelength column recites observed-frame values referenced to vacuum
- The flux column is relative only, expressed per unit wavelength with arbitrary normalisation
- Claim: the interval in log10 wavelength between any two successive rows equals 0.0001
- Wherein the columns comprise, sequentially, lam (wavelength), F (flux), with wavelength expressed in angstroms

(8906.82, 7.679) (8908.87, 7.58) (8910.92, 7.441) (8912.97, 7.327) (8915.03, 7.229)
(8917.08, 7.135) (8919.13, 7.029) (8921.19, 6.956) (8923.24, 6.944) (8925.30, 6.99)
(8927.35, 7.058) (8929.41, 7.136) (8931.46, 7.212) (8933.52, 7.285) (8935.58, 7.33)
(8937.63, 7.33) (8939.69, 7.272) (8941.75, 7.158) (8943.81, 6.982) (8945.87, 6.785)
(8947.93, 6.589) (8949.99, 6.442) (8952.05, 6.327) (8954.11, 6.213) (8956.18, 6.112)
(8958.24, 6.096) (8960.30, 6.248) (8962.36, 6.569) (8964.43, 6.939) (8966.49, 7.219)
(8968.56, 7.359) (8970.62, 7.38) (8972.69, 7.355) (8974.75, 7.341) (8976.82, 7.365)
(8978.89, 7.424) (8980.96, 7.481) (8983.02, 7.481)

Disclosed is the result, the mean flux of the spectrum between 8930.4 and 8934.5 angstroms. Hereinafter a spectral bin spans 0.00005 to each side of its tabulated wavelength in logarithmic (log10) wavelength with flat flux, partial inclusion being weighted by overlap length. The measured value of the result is 7.25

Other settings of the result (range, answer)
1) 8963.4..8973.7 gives 7.25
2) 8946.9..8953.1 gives 6.46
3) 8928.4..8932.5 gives 7.18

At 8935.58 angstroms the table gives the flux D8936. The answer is 7.33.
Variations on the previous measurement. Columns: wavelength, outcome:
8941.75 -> 7.158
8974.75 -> 7.341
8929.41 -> 7.136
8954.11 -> 6.213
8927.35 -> 7.058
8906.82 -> 7.679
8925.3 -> 6.99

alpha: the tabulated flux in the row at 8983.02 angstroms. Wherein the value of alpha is 7.481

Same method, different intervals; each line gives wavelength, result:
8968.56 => 7.359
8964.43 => 6.939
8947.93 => 6.589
